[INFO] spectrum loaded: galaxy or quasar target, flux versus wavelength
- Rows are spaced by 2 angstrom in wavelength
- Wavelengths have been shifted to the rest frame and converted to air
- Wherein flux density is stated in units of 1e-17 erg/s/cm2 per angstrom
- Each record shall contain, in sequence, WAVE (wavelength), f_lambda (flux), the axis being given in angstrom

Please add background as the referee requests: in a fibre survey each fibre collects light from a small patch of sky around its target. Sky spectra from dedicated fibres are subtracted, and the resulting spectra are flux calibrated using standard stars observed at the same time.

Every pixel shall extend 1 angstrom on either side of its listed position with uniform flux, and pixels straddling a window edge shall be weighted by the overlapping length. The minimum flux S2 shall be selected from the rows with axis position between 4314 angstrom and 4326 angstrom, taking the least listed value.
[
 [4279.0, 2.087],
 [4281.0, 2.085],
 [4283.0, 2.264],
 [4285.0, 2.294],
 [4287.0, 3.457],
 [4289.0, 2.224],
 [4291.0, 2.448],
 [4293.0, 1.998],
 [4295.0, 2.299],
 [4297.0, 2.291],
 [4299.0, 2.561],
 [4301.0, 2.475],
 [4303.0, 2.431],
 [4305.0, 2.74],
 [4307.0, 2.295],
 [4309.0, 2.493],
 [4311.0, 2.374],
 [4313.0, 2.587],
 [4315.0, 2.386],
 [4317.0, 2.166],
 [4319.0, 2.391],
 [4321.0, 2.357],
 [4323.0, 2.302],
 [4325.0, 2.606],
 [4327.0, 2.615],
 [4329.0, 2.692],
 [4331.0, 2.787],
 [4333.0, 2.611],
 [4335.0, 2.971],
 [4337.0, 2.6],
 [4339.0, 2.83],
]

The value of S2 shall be 2.166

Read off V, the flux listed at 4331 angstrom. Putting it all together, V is 2.787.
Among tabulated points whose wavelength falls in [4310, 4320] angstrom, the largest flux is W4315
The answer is 2.587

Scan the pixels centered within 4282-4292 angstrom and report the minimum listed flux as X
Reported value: 2.224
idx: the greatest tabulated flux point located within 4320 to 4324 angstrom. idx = 2.357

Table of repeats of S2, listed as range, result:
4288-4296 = 1.998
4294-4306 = 2.291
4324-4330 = 2.606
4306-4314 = 2.295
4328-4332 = 2.692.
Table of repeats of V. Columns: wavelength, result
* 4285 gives 2.294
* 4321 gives 2.357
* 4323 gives 2.302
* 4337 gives 2.6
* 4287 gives 3.457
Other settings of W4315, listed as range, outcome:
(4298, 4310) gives 2.74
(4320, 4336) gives 2.971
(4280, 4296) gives 3.457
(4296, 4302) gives 2.561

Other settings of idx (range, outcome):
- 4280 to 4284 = 2.264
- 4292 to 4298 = 2.299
